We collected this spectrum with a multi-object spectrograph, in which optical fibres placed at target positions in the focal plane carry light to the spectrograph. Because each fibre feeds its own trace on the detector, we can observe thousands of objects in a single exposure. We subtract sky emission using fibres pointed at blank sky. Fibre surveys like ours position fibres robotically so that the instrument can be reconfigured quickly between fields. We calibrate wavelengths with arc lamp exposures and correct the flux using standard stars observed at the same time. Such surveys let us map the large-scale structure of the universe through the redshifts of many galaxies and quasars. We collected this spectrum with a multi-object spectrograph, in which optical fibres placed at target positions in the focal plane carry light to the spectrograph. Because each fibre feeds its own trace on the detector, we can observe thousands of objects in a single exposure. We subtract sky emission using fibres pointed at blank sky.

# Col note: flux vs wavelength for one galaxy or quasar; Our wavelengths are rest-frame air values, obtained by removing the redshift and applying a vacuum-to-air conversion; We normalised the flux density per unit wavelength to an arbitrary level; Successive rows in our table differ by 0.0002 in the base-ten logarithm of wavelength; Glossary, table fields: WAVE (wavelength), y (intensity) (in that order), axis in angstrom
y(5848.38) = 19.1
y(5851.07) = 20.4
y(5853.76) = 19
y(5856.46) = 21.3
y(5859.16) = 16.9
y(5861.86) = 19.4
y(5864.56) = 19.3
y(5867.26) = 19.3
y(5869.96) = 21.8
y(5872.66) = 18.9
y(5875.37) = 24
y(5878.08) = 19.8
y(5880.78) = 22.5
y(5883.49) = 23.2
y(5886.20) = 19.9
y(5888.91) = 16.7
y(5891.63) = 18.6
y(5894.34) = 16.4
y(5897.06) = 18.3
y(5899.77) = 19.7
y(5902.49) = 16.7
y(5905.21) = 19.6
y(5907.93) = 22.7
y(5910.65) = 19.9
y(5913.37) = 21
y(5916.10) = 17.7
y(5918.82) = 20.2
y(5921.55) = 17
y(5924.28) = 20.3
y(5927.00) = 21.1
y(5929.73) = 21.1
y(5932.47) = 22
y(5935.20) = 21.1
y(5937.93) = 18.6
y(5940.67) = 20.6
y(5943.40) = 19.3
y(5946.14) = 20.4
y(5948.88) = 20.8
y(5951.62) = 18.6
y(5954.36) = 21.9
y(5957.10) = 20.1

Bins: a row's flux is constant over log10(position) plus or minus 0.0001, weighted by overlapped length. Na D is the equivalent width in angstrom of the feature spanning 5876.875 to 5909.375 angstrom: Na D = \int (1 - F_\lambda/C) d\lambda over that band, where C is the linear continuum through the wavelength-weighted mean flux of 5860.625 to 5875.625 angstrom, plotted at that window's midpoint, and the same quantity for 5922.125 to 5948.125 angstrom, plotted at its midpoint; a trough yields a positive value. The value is 1.2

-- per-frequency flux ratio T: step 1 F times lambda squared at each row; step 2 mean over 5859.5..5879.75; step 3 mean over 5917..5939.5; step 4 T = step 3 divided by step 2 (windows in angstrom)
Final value 1.02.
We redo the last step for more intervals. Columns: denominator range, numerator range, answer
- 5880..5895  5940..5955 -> 1.05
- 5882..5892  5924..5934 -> 1.09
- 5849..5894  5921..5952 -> 1.03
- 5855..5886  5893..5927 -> 0.95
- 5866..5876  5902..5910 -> 0.97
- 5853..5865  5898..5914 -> 1.05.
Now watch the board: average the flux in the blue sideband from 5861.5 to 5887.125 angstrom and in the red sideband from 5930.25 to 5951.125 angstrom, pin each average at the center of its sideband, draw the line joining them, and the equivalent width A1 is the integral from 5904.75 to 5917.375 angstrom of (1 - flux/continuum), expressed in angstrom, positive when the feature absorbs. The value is 0.2 angstrom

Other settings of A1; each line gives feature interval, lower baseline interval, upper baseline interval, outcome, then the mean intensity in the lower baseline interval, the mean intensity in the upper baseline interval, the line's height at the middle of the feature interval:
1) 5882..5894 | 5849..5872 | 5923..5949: 0.36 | 19.6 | 20.5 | 20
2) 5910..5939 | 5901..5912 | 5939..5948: -0.17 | 19.7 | 20.1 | 19.9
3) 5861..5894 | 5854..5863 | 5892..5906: -2.66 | 19.2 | 18.1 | 18.7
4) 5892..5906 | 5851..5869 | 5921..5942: 1.26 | 19.4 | 20.3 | 19.9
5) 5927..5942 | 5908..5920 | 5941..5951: -0.48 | 20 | 20.1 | 20.1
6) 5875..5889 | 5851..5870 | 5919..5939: -1.06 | 19.5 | 20.2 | 19.7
